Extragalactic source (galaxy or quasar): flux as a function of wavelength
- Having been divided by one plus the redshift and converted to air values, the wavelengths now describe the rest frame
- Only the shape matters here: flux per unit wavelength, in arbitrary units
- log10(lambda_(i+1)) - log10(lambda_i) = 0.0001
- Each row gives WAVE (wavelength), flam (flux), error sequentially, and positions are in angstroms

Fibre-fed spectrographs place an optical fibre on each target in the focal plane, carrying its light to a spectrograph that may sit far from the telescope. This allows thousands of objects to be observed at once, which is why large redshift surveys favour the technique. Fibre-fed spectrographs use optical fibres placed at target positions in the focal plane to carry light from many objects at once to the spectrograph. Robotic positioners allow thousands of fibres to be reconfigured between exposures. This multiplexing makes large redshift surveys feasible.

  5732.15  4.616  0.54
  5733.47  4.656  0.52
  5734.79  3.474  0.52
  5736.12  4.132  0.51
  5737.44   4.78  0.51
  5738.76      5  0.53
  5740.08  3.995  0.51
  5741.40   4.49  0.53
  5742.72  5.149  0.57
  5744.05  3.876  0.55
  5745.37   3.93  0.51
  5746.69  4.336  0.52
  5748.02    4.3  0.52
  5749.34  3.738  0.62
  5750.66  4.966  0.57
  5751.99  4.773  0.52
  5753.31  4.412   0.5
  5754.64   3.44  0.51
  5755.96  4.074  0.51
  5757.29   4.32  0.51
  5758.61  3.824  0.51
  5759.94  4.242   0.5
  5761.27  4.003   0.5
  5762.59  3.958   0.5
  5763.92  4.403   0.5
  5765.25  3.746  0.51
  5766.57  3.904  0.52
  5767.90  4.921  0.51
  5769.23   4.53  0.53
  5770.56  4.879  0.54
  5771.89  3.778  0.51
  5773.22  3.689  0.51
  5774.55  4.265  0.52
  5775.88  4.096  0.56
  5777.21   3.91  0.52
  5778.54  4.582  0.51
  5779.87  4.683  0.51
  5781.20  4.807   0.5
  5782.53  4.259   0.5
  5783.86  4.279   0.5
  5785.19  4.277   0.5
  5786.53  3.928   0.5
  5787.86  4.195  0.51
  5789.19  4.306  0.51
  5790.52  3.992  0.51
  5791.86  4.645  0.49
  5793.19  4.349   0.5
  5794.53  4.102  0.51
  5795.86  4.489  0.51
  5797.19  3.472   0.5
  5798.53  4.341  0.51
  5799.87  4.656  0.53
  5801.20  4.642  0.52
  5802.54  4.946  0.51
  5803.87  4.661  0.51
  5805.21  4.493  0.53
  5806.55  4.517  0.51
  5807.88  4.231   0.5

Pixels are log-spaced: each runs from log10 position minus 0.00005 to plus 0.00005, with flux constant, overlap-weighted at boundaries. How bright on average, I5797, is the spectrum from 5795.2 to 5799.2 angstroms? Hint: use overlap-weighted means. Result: 4.1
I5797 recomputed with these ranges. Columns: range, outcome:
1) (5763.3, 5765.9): 4.07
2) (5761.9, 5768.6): 4.19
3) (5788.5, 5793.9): 4.32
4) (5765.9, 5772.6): 4.4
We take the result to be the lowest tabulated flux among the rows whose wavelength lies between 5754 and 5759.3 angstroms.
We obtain 3.44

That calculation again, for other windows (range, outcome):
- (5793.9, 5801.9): 3.472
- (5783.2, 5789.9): 3.928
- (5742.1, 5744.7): 3.876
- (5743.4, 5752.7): 3.738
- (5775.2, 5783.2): 3.91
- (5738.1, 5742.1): 3.995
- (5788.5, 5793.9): 3.992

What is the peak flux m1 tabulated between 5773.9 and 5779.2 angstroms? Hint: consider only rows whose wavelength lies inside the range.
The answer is 4.582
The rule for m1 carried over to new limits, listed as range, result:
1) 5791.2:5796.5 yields 4.645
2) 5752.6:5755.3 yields 4.412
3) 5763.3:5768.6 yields 4.921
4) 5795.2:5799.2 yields 4.489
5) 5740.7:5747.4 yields 5.149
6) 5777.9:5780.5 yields 4.683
